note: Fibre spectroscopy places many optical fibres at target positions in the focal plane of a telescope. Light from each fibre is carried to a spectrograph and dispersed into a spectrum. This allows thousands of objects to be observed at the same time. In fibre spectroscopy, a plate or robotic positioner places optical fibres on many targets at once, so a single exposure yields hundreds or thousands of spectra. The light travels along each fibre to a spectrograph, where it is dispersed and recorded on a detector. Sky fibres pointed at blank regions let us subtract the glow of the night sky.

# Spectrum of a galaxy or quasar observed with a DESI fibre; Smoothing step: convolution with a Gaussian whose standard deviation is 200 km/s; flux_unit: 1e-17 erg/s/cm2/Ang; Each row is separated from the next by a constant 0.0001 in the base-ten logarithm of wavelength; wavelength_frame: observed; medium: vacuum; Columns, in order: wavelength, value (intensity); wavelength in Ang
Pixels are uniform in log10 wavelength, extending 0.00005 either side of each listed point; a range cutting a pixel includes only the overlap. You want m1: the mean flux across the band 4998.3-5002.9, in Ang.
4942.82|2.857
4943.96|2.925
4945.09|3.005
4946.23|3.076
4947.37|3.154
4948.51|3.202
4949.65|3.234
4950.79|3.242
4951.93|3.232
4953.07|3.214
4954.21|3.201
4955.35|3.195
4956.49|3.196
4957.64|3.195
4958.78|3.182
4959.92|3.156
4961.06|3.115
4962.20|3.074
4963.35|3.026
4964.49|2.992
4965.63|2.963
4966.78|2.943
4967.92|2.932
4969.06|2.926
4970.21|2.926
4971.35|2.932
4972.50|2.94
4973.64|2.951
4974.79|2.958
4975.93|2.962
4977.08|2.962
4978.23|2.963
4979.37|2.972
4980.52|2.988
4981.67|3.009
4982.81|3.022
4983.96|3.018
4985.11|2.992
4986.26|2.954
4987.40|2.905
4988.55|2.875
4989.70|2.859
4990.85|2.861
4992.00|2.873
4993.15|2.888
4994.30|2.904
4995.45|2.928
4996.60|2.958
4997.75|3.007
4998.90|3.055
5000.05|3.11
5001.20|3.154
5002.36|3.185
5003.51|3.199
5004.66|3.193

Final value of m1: 3.12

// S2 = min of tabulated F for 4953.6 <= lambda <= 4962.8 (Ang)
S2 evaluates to 3.074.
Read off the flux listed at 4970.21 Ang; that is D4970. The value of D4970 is 2.926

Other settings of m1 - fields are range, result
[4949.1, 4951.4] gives 3.24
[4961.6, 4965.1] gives 3.03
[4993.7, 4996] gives 2.92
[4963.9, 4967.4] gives 2.97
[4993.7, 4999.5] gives 2.97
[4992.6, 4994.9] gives 2.9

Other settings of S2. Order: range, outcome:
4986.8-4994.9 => 2.859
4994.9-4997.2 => 2.928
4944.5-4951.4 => 3.005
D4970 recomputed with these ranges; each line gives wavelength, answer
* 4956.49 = 3.196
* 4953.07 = 3.214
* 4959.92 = 3.156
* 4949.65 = 3.234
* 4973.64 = 2.951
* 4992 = 2.873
